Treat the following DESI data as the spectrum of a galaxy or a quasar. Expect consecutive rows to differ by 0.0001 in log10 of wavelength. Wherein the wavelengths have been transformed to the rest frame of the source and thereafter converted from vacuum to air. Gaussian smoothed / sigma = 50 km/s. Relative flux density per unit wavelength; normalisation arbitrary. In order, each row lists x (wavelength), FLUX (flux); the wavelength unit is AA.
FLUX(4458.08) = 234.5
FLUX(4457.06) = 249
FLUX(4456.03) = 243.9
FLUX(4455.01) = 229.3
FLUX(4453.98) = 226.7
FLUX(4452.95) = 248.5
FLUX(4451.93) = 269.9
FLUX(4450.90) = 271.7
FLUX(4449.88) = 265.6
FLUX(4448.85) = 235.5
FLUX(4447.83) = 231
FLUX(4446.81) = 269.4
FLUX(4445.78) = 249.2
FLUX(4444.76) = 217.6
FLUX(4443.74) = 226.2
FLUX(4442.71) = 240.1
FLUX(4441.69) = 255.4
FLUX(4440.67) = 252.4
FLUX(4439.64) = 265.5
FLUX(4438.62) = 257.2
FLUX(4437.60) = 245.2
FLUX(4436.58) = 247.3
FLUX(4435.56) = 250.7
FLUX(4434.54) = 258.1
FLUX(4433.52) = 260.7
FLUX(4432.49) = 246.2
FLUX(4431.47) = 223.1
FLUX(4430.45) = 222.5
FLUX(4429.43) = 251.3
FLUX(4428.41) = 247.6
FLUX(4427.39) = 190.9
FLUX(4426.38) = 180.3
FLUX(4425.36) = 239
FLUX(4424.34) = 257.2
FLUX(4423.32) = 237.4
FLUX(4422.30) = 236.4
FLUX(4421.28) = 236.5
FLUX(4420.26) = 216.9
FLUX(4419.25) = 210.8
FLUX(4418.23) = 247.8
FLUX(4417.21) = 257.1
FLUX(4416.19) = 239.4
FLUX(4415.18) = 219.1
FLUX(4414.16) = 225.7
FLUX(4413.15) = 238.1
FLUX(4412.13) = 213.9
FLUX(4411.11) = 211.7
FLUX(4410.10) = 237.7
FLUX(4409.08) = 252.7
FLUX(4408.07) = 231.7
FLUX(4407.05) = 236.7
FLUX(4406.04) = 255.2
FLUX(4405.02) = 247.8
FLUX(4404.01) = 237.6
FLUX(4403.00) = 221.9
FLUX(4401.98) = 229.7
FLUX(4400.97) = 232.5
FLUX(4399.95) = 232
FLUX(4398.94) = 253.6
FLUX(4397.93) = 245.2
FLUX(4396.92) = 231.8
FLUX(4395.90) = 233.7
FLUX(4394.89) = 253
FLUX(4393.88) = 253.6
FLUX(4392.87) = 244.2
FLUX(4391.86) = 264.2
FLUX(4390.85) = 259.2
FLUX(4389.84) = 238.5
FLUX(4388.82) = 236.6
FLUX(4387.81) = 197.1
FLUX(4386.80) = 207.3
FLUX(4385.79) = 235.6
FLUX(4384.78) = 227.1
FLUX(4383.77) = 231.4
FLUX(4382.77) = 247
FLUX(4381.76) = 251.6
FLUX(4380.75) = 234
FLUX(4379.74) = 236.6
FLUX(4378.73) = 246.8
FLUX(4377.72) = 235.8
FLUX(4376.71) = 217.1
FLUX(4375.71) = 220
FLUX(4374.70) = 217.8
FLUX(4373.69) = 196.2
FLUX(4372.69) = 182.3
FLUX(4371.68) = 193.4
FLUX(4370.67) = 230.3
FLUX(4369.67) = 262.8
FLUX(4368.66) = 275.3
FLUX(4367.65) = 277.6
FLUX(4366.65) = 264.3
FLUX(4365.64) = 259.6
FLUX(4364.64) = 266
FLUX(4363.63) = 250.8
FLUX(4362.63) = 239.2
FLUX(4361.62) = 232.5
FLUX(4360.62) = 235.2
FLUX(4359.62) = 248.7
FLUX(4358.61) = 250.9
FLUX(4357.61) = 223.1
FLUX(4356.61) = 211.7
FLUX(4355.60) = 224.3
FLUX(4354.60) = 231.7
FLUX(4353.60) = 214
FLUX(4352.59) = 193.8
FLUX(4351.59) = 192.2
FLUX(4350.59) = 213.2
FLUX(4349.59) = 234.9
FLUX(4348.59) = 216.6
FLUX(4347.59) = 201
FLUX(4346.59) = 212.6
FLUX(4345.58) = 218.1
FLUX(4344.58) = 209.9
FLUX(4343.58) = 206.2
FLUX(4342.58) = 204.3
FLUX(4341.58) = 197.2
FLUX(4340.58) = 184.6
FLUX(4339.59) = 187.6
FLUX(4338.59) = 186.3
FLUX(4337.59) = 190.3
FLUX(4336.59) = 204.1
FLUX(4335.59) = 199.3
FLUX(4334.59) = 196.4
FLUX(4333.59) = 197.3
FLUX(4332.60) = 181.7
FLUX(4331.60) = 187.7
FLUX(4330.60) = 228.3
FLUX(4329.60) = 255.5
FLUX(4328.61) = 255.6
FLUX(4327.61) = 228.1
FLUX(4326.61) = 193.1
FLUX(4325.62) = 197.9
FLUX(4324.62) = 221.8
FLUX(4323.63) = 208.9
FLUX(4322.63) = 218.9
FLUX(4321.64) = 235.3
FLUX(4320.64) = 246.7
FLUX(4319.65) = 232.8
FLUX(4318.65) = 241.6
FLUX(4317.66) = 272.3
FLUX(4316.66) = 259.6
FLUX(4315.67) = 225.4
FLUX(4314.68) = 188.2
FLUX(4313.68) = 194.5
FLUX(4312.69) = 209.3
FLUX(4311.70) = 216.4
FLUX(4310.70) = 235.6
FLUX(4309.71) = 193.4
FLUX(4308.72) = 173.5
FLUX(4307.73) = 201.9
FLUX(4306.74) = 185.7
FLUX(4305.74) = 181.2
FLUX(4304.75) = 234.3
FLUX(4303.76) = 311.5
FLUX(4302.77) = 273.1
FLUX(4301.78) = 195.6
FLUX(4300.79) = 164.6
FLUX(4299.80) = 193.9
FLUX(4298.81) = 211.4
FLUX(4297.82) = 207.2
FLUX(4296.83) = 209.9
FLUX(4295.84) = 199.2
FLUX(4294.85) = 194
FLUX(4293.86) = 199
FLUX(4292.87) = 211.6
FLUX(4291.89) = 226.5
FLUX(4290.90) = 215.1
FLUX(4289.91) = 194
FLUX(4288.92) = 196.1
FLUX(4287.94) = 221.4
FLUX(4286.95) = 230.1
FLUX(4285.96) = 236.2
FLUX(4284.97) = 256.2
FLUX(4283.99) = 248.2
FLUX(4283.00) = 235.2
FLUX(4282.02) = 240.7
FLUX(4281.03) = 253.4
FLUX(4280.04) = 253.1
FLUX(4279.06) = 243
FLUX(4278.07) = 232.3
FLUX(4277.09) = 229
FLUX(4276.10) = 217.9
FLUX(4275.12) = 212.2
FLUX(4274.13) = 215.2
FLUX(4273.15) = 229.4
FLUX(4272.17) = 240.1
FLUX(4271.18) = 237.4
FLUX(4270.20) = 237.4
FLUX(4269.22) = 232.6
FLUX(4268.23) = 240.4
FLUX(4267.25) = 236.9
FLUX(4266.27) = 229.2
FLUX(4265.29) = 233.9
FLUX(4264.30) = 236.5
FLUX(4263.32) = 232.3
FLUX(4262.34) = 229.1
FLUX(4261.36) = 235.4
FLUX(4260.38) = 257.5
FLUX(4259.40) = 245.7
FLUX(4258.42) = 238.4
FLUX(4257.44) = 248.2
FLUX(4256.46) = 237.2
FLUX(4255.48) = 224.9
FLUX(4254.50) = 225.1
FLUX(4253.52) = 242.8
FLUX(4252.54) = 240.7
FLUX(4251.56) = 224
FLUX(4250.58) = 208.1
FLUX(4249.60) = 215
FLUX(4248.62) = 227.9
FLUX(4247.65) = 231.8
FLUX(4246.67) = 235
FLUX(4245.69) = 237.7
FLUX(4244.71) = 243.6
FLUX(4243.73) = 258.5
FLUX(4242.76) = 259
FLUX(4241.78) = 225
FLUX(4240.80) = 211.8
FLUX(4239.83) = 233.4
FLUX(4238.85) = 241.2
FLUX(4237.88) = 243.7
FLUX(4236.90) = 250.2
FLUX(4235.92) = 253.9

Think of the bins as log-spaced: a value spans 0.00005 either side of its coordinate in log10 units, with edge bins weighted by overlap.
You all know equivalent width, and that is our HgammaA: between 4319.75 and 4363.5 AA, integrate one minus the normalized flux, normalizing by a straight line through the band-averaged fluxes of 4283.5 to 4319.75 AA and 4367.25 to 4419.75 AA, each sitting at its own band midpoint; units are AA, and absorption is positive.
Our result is 1.9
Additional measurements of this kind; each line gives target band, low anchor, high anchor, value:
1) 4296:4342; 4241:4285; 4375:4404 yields 4.4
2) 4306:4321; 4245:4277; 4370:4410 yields 1.0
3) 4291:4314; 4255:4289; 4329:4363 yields 1.6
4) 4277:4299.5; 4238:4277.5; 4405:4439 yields 1.0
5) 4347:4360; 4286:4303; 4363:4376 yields 0.7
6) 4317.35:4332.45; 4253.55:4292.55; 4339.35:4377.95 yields 0.1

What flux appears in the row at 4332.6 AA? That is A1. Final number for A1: 181.7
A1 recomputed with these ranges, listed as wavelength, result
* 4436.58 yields 247.3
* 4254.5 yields 225.1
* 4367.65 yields 277.6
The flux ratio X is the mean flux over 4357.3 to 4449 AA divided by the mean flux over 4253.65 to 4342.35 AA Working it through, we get 1.07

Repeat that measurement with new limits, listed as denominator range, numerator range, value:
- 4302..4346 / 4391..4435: 1.10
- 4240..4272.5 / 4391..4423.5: 1.01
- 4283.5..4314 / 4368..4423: 1.09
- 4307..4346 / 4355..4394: 1.11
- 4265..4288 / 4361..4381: 1.01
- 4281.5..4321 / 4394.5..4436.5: 1.08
